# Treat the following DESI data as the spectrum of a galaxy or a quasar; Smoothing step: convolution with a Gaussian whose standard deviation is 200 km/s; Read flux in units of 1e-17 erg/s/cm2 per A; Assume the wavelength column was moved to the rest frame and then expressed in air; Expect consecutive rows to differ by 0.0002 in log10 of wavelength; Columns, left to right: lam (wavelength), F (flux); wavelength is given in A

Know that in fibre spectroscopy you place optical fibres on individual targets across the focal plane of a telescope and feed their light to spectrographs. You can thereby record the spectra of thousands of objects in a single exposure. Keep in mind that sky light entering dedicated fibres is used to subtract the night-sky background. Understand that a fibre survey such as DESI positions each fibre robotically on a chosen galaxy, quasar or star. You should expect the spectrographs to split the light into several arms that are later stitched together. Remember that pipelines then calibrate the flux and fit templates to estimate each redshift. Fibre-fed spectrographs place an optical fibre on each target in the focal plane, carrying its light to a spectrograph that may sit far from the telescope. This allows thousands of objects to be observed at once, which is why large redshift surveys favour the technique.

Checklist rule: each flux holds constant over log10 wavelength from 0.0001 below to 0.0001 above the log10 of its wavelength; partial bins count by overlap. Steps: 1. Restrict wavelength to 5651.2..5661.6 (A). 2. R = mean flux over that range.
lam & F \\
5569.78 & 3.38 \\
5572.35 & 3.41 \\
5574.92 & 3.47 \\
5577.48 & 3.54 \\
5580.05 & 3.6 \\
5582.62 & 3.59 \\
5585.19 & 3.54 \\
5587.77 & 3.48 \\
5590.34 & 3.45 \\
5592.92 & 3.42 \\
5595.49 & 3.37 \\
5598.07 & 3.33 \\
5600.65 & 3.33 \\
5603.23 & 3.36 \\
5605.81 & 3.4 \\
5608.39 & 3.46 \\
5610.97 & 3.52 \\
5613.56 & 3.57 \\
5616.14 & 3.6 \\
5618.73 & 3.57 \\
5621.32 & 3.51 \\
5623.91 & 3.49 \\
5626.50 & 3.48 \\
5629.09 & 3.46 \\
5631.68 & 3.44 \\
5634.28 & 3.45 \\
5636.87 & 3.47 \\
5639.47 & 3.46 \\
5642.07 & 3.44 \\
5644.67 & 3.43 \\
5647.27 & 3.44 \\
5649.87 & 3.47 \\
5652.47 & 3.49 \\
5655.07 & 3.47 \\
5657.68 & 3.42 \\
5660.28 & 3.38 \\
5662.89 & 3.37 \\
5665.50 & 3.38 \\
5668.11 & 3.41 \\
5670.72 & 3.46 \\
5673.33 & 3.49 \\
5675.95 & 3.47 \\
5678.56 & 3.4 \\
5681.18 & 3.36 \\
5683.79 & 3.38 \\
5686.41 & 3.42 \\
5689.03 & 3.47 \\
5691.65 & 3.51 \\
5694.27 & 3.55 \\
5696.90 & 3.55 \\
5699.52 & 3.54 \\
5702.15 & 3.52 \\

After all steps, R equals 3.44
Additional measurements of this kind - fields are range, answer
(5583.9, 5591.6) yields 3.49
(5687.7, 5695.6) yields 3.51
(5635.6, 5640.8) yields 3.46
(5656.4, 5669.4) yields 3.39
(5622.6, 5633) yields 3.47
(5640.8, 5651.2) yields 3.45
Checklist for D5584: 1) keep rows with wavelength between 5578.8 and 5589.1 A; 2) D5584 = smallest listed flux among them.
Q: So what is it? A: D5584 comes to 3.48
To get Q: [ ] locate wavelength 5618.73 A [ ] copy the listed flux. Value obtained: 3.57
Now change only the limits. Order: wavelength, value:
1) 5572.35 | 3.41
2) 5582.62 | 3.59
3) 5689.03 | 3.47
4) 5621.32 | 3.51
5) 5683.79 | 3.38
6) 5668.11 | 3.41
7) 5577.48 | 3.54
